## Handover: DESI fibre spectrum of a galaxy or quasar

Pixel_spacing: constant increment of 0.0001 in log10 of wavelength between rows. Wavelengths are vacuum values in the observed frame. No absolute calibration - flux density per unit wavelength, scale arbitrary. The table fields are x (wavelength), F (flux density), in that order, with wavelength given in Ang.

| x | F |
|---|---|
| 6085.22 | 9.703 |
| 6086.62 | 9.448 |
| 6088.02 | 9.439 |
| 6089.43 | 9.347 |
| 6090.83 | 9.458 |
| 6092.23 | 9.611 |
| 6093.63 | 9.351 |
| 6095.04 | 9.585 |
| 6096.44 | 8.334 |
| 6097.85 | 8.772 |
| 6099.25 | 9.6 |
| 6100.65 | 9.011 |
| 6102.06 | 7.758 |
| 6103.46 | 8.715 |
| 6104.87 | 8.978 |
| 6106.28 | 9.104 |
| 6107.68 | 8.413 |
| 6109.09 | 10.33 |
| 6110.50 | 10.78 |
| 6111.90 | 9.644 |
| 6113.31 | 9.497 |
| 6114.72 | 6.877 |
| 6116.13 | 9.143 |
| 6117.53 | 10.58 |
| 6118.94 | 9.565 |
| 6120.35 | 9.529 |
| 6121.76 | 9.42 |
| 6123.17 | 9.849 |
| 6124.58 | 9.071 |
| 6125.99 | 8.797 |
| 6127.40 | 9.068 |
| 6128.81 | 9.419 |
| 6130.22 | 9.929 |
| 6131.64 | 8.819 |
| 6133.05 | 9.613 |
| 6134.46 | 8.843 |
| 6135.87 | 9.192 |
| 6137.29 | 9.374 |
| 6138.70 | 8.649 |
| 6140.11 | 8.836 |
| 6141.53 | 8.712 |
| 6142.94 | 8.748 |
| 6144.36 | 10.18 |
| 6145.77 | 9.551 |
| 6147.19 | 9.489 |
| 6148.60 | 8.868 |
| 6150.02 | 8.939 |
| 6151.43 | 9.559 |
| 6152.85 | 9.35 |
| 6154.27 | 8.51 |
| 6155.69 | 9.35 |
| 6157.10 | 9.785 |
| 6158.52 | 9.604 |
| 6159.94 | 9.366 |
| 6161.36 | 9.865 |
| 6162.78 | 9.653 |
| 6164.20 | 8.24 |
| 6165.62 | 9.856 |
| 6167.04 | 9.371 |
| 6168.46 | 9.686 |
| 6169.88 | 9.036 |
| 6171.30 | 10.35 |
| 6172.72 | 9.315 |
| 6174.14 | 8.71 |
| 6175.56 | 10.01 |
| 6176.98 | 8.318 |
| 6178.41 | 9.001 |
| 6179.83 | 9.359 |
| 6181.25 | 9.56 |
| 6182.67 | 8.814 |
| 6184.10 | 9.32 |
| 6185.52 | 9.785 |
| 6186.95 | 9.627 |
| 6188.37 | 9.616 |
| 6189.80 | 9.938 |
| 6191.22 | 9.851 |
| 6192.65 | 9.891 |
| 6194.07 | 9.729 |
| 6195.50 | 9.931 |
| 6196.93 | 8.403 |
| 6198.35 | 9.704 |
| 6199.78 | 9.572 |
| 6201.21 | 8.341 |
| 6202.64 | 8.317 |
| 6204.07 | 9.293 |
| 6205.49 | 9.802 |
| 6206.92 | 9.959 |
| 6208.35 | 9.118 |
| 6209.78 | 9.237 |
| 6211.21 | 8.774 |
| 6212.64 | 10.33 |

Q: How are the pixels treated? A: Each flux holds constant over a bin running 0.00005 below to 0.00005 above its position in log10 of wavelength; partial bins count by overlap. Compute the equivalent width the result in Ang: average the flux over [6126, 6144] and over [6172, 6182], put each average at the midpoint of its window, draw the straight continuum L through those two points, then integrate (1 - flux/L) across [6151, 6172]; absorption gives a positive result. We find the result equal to -0.64 Ang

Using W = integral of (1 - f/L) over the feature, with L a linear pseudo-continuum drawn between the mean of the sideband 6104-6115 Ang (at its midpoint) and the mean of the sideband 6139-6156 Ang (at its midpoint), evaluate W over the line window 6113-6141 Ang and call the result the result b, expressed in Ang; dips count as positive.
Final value 0.1 Ang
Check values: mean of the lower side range 9.28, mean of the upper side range 9.16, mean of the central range 9.2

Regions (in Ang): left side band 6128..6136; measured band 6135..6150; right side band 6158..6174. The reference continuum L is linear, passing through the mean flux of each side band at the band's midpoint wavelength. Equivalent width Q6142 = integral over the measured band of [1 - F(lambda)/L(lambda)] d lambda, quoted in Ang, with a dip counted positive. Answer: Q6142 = 0.3 Ang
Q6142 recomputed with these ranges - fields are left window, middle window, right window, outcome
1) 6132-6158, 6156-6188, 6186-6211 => -0.29 Ang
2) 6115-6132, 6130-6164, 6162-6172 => 0.59 Ang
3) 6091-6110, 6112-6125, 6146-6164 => -0.21 Ang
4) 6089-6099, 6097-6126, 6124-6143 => -0.17 Ang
